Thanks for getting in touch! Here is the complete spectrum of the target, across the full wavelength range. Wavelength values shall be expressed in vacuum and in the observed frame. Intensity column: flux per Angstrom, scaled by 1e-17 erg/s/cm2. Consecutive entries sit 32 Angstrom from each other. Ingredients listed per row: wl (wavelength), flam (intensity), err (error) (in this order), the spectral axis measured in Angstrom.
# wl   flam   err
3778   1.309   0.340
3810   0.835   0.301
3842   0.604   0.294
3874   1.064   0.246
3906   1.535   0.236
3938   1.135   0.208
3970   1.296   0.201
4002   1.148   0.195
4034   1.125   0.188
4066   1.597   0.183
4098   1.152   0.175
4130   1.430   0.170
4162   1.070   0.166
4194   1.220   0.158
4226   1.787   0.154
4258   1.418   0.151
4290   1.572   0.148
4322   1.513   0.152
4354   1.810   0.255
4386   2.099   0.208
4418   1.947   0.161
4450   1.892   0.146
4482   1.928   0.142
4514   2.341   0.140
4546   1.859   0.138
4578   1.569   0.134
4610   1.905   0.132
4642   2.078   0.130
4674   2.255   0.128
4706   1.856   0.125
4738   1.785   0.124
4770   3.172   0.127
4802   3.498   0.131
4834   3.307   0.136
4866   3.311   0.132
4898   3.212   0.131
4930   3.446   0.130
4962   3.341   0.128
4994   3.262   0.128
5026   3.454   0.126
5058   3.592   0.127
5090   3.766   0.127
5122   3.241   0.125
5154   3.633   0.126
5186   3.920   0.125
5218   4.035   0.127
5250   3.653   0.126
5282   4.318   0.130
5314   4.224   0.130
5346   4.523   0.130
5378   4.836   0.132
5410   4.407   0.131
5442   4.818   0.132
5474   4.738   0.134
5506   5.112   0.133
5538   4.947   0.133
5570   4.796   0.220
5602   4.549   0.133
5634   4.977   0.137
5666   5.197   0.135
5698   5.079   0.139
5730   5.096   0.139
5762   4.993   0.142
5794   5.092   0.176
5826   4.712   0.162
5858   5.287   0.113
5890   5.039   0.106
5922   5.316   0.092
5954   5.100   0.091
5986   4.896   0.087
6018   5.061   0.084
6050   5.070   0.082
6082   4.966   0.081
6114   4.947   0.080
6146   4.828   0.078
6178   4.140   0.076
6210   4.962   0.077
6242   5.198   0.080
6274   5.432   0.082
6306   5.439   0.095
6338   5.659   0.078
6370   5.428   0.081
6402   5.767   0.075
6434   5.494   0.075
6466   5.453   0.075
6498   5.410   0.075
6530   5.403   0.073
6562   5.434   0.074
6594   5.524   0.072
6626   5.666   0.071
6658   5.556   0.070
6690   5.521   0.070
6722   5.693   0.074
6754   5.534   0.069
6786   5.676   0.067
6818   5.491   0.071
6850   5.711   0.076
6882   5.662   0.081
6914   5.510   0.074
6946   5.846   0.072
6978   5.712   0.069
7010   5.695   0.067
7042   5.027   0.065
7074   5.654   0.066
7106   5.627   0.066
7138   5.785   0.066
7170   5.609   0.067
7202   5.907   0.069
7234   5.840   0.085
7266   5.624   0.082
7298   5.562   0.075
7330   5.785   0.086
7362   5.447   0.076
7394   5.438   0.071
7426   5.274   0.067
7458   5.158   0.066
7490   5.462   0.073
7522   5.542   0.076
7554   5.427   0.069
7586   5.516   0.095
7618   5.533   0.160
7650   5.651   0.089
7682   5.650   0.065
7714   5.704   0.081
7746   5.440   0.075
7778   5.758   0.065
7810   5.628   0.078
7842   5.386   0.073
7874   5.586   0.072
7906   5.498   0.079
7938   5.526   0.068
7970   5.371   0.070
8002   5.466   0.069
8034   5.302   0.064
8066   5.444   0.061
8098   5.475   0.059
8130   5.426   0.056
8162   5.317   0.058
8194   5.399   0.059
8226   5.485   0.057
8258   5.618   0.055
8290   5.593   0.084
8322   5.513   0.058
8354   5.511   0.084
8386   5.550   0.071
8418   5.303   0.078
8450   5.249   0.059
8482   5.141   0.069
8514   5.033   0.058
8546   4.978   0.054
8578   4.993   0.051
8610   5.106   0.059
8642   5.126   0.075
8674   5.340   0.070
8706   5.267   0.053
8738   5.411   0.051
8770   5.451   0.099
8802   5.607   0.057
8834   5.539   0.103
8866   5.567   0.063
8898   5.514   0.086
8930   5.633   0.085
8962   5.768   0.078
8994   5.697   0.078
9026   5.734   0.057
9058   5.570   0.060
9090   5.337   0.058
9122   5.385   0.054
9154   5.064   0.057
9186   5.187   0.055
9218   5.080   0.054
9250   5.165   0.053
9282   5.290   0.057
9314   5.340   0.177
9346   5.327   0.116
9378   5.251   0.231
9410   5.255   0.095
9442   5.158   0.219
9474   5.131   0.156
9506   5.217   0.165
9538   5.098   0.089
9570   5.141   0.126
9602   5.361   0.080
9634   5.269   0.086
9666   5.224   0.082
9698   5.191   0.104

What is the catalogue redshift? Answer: 0.19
